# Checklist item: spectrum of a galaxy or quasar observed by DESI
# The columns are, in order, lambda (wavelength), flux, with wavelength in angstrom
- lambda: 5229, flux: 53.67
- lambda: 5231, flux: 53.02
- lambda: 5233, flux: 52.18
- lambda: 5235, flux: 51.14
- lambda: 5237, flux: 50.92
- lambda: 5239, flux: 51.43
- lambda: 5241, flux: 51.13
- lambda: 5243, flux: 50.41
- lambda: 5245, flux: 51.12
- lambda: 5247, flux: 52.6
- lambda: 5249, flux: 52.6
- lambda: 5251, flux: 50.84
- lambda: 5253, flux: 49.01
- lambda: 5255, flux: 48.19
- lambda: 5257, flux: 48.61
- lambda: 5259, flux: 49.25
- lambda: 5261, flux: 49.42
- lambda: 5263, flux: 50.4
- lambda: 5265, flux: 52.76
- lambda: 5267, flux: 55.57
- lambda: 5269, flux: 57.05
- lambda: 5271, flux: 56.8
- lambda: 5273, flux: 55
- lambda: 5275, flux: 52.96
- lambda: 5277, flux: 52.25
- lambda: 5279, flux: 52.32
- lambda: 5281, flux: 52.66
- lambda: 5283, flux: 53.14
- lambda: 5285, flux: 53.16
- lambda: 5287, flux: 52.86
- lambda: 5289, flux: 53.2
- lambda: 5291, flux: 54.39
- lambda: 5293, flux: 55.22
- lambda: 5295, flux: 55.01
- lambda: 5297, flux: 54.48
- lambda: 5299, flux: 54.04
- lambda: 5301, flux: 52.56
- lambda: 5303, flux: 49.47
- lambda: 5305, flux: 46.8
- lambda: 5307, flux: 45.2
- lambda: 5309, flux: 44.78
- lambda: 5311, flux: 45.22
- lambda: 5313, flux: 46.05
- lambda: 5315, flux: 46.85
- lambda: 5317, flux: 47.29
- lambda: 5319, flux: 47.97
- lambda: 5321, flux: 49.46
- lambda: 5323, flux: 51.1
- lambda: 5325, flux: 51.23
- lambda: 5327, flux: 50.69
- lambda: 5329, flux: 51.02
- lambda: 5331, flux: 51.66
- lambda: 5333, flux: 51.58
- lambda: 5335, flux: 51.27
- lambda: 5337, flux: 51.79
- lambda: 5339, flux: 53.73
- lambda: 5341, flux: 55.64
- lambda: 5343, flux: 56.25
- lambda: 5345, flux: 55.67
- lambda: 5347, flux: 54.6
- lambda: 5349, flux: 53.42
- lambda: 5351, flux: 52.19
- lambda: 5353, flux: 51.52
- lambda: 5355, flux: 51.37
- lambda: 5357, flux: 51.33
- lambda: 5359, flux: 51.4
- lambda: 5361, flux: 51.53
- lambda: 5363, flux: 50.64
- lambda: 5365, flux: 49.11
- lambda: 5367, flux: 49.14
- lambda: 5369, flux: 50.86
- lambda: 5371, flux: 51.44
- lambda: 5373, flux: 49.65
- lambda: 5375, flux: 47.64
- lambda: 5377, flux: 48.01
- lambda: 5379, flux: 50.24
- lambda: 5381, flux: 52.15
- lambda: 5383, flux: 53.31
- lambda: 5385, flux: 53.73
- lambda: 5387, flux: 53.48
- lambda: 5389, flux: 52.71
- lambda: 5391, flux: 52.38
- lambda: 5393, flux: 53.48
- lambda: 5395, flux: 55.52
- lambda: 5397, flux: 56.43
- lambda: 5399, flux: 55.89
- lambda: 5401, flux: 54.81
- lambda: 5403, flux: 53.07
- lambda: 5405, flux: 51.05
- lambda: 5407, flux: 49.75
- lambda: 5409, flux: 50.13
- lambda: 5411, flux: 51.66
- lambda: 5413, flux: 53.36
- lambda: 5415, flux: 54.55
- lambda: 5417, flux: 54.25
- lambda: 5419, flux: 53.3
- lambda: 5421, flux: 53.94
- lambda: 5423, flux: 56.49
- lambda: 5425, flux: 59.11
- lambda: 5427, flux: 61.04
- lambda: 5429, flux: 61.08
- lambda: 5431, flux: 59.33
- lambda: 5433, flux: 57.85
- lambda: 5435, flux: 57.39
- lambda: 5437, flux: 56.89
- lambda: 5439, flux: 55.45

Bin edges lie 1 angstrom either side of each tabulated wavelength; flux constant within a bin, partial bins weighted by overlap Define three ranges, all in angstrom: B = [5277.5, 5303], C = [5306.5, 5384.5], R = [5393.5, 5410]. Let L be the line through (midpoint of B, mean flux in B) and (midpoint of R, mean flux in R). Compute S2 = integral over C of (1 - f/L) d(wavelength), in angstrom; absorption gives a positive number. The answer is 3.9 angstrom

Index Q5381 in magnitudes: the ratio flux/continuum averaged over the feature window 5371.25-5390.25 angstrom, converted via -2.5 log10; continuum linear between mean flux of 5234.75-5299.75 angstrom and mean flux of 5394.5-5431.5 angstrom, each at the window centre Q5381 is 0.06 mag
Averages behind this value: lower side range 52.4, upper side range 54.9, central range 51.2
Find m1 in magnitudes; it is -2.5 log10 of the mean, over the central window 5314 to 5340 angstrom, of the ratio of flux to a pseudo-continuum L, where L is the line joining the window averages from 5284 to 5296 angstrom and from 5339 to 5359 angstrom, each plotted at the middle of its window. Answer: 0.07 mag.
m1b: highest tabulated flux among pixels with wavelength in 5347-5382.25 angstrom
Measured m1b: 54.6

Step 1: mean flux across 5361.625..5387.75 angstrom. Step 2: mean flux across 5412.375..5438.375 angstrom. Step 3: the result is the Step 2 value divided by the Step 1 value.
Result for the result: 1.1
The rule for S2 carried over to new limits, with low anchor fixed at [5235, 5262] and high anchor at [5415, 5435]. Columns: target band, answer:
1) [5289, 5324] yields 1.86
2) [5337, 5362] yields 0.53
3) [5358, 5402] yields 2.81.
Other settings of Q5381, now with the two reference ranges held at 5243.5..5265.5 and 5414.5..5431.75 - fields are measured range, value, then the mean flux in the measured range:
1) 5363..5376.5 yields 0.110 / 49.7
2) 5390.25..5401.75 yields 0.023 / 54.8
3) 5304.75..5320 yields 0.141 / 46.2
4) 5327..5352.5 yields 0.013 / 53.1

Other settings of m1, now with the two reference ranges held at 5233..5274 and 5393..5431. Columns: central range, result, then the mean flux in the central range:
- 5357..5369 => 0.07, 50.5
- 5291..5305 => -0.01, 53.1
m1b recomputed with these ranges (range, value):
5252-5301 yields 57.05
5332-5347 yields 56.25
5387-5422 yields 56.43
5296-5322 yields 54.48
